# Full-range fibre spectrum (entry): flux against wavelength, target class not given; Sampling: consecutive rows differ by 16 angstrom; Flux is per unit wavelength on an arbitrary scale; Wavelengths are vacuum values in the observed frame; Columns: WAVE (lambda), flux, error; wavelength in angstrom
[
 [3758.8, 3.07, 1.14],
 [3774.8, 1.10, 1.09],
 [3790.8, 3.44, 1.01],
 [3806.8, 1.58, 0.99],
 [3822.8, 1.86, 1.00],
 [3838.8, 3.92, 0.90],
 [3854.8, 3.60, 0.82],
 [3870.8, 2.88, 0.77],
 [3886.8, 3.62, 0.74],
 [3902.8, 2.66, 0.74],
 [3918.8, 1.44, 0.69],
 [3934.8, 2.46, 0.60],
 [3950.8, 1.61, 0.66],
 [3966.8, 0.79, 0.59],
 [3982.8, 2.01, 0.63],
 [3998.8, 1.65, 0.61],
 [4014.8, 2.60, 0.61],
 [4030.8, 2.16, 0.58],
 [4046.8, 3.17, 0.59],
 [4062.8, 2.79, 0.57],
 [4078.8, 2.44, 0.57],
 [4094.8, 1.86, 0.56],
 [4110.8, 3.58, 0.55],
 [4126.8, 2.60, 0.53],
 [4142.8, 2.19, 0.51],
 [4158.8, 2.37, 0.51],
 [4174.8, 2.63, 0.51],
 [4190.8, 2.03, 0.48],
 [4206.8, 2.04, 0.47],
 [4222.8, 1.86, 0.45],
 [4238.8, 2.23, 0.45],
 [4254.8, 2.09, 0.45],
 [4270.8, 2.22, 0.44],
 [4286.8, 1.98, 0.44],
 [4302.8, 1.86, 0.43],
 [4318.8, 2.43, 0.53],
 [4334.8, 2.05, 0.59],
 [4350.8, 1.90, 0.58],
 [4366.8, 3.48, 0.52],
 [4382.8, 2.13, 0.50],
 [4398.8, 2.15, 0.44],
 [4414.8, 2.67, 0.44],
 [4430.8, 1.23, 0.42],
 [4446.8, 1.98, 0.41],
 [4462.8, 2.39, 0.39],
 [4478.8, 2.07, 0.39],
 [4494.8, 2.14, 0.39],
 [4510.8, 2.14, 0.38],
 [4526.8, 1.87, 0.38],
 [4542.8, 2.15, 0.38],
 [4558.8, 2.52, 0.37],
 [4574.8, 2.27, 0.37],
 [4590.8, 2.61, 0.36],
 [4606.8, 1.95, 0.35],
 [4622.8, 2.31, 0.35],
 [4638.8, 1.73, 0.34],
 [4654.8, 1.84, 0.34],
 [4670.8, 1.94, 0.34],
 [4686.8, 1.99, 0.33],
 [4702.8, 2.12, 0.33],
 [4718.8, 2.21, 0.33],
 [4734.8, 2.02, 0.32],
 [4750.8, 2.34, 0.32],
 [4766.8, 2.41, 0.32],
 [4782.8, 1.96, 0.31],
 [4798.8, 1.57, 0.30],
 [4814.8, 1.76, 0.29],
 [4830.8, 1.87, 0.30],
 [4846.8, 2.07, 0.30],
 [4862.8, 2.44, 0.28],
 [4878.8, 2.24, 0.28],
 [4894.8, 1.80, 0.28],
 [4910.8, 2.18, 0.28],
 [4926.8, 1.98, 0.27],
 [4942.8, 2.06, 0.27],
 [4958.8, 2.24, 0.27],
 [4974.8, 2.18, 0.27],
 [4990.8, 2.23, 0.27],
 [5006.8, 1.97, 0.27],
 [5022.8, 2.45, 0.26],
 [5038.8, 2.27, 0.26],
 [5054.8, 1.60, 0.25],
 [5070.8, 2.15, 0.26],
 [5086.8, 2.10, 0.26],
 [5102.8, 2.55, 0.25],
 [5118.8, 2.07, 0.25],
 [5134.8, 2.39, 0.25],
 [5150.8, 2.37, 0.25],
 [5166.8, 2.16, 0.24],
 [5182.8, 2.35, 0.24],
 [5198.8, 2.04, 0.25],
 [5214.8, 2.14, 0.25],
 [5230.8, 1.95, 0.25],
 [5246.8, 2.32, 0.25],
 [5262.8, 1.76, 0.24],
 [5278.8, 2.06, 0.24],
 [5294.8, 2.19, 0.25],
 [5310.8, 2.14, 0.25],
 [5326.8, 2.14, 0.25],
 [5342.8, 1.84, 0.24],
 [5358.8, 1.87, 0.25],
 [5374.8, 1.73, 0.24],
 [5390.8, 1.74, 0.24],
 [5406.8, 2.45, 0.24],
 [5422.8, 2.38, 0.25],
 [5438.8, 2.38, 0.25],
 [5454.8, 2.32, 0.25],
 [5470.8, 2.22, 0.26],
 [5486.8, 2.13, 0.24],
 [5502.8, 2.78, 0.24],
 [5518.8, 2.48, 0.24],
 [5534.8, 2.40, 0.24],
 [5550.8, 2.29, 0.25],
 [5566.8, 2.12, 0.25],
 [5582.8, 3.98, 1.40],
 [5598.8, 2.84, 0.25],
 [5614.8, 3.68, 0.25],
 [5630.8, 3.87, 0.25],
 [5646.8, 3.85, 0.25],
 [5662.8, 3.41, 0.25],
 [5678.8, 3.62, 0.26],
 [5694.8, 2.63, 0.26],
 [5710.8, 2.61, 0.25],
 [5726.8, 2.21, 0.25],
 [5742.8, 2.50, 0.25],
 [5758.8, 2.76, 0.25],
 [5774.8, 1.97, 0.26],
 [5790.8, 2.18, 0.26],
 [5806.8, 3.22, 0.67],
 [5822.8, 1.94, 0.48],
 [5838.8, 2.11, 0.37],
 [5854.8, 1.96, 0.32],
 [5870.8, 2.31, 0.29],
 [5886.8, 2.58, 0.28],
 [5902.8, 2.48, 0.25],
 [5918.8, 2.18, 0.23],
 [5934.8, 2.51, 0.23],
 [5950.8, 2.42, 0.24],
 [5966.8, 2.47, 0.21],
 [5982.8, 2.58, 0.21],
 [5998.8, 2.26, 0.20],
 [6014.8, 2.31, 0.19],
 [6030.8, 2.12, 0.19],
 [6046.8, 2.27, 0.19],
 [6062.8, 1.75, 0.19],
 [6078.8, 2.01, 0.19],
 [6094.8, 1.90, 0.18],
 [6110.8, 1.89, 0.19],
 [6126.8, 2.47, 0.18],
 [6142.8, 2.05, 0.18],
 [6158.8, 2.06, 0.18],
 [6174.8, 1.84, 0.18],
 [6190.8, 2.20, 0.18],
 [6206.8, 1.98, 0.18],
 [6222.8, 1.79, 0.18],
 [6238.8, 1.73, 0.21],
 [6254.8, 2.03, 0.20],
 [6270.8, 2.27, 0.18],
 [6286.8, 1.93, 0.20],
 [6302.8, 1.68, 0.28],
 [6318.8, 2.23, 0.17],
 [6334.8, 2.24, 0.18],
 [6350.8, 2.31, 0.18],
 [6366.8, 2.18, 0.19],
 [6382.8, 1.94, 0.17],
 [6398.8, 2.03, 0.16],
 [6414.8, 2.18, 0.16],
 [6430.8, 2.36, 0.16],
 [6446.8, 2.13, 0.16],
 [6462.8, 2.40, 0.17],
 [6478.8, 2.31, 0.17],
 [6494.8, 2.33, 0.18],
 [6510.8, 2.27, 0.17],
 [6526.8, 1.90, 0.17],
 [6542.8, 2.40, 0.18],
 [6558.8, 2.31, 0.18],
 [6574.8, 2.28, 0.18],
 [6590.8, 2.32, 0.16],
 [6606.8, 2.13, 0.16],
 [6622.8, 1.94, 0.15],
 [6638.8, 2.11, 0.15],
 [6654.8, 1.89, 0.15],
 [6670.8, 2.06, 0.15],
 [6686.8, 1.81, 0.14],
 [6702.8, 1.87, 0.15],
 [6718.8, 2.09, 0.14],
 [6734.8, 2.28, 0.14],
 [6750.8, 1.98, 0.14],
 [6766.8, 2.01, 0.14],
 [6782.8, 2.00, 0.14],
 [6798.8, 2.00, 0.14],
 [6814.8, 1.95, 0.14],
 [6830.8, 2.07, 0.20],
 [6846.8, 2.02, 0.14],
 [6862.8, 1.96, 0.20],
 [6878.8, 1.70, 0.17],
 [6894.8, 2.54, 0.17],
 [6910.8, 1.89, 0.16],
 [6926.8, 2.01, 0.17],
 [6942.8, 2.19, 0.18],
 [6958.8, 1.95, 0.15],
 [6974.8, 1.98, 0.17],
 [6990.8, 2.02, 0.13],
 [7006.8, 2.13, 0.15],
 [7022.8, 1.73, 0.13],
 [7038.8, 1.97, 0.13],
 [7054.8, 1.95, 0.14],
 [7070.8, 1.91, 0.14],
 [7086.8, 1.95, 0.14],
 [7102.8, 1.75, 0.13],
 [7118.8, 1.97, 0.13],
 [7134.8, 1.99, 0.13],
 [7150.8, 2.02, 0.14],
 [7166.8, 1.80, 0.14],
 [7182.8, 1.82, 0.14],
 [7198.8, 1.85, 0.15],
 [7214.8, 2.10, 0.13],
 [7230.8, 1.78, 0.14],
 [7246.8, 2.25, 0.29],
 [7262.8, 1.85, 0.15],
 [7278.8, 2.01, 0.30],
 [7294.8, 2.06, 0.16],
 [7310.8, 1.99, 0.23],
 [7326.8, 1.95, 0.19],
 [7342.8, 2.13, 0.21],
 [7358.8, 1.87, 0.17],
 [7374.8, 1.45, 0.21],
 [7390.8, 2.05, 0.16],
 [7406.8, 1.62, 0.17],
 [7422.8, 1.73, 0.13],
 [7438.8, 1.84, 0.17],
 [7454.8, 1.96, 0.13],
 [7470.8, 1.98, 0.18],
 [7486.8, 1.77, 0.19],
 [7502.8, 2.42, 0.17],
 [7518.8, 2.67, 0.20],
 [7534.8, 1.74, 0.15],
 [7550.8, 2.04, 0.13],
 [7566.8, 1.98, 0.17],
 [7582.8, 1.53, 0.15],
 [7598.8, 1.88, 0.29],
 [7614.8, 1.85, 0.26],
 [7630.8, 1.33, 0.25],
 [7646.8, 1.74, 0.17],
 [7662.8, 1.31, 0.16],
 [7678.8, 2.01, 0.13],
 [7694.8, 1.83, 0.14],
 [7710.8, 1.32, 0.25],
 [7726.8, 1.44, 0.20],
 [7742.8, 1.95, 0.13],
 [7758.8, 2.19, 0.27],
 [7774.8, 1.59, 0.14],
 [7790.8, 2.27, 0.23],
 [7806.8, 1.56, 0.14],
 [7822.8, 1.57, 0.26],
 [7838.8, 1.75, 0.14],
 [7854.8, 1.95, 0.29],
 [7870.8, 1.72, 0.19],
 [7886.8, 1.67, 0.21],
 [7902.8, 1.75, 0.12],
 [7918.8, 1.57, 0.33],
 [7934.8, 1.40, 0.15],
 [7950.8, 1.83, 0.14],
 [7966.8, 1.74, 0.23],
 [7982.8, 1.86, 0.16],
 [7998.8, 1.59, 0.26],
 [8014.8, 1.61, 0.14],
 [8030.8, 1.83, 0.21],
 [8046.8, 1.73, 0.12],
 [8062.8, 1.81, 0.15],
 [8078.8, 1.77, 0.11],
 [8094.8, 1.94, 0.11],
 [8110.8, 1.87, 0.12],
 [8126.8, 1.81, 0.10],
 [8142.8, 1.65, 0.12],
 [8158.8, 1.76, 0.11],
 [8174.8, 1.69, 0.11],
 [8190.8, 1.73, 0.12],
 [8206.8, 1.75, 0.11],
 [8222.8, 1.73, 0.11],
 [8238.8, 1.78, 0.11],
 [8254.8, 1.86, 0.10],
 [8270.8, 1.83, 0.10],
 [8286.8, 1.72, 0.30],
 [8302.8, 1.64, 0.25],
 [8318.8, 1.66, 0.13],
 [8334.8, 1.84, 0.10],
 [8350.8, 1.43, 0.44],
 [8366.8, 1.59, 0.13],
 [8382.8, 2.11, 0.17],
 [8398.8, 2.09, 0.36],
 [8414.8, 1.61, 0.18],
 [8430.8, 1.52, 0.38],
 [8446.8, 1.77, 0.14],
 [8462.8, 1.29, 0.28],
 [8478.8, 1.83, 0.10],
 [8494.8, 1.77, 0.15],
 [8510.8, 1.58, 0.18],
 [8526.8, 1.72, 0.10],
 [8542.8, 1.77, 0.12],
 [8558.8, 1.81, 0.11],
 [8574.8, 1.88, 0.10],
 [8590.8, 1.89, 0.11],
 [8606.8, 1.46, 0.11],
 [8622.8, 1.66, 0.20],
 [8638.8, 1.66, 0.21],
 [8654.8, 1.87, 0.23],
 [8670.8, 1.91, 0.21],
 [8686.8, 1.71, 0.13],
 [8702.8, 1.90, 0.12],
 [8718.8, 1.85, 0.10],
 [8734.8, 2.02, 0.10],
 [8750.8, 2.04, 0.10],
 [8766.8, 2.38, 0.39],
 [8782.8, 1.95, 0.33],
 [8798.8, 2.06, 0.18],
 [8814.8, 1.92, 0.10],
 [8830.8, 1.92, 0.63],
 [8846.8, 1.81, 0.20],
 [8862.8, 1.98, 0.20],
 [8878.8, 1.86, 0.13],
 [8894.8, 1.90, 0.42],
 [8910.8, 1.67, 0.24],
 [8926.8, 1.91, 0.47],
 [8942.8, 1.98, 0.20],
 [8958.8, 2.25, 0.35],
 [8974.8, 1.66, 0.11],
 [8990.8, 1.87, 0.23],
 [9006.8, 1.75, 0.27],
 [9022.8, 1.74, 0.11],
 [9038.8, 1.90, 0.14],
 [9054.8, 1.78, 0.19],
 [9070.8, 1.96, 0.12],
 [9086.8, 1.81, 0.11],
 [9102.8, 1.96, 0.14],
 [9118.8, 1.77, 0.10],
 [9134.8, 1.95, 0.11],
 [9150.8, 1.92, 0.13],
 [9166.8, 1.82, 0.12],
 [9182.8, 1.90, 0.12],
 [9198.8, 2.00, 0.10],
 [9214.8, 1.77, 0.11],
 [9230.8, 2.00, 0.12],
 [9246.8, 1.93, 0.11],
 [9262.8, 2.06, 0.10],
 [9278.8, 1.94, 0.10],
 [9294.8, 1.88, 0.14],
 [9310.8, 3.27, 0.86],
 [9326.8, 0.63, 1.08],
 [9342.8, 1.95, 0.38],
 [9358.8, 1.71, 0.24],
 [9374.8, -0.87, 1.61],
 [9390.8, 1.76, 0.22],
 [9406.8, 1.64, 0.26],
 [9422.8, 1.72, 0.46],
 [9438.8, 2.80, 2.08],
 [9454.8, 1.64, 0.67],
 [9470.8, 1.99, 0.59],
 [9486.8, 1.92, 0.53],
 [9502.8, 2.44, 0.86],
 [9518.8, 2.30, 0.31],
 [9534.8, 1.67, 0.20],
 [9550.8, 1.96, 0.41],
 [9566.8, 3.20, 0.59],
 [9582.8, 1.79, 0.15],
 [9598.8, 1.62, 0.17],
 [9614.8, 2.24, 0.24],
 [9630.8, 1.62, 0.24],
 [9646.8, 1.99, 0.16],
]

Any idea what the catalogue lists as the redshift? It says 1.01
